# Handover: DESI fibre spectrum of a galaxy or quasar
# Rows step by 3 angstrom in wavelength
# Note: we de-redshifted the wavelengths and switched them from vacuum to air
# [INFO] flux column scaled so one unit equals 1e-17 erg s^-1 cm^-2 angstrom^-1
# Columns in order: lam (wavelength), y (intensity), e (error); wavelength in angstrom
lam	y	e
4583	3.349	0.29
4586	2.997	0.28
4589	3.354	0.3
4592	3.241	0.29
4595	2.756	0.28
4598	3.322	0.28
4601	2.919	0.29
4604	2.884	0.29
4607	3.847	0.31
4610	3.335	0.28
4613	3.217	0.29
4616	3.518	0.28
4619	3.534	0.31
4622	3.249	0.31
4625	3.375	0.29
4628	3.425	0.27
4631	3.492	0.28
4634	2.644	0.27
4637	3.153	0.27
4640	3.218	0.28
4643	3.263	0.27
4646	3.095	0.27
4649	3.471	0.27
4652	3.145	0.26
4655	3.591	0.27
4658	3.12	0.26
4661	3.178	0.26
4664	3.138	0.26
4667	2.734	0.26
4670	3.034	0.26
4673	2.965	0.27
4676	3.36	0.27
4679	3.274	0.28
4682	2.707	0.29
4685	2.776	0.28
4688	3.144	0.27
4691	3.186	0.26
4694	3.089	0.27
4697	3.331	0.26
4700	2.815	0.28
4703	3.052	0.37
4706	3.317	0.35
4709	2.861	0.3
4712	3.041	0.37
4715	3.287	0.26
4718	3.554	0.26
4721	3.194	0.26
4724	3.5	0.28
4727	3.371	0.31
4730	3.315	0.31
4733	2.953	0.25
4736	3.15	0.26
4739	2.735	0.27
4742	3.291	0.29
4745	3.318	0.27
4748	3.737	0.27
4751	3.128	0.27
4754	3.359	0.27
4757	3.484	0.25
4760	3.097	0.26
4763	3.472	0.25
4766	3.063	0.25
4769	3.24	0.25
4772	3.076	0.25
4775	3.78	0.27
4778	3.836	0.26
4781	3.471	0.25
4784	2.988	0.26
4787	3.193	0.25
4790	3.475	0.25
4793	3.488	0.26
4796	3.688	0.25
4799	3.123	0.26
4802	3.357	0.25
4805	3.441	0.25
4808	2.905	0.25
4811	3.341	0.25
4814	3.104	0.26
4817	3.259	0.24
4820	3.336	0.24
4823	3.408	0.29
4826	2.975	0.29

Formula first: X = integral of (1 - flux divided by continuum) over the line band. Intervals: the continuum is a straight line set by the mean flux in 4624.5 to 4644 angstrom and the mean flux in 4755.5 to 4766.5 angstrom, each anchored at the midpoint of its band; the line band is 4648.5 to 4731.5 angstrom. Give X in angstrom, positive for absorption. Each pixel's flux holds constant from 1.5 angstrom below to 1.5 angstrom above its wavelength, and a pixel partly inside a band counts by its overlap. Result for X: 2.4 angstrom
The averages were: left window 3.22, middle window 3.16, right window 3.3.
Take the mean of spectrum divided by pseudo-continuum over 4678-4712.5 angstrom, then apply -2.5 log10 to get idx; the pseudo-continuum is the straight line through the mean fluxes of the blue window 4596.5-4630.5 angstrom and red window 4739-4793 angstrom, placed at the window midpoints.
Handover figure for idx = 0.10 mag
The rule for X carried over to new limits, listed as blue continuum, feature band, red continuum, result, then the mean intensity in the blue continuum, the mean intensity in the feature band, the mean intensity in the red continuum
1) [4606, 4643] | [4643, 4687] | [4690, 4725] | 1.8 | 3.32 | 3.12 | 3.18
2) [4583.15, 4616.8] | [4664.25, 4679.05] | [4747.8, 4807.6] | 1.0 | 3.22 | 3.06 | 3.36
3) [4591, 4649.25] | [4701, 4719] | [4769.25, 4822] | 0.7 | 3.24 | 3.16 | 3.34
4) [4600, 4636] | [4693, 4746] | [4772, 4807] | 3.0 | 3.29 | 3.18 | 3.42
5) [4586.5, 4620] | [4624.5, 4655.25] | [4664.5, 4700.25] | -0.8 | 3.25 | 3.24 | 3.05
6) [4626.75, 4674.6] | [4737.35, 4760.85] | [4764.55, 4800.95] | 0.3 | 3.17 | 3.27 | 3.37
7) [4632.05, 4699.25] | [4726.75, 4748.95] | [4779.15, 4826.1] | 0.0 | 3.12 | 3.21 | 3.3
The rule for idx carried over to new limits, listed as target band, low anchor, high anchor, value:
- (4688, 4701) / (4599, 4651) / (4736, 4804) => 0.06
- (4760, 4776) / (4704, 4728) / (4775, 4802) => 0.03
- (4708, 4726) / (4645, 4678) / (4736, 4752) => -0.01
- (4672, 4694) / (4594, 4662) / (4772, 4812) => 0.08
